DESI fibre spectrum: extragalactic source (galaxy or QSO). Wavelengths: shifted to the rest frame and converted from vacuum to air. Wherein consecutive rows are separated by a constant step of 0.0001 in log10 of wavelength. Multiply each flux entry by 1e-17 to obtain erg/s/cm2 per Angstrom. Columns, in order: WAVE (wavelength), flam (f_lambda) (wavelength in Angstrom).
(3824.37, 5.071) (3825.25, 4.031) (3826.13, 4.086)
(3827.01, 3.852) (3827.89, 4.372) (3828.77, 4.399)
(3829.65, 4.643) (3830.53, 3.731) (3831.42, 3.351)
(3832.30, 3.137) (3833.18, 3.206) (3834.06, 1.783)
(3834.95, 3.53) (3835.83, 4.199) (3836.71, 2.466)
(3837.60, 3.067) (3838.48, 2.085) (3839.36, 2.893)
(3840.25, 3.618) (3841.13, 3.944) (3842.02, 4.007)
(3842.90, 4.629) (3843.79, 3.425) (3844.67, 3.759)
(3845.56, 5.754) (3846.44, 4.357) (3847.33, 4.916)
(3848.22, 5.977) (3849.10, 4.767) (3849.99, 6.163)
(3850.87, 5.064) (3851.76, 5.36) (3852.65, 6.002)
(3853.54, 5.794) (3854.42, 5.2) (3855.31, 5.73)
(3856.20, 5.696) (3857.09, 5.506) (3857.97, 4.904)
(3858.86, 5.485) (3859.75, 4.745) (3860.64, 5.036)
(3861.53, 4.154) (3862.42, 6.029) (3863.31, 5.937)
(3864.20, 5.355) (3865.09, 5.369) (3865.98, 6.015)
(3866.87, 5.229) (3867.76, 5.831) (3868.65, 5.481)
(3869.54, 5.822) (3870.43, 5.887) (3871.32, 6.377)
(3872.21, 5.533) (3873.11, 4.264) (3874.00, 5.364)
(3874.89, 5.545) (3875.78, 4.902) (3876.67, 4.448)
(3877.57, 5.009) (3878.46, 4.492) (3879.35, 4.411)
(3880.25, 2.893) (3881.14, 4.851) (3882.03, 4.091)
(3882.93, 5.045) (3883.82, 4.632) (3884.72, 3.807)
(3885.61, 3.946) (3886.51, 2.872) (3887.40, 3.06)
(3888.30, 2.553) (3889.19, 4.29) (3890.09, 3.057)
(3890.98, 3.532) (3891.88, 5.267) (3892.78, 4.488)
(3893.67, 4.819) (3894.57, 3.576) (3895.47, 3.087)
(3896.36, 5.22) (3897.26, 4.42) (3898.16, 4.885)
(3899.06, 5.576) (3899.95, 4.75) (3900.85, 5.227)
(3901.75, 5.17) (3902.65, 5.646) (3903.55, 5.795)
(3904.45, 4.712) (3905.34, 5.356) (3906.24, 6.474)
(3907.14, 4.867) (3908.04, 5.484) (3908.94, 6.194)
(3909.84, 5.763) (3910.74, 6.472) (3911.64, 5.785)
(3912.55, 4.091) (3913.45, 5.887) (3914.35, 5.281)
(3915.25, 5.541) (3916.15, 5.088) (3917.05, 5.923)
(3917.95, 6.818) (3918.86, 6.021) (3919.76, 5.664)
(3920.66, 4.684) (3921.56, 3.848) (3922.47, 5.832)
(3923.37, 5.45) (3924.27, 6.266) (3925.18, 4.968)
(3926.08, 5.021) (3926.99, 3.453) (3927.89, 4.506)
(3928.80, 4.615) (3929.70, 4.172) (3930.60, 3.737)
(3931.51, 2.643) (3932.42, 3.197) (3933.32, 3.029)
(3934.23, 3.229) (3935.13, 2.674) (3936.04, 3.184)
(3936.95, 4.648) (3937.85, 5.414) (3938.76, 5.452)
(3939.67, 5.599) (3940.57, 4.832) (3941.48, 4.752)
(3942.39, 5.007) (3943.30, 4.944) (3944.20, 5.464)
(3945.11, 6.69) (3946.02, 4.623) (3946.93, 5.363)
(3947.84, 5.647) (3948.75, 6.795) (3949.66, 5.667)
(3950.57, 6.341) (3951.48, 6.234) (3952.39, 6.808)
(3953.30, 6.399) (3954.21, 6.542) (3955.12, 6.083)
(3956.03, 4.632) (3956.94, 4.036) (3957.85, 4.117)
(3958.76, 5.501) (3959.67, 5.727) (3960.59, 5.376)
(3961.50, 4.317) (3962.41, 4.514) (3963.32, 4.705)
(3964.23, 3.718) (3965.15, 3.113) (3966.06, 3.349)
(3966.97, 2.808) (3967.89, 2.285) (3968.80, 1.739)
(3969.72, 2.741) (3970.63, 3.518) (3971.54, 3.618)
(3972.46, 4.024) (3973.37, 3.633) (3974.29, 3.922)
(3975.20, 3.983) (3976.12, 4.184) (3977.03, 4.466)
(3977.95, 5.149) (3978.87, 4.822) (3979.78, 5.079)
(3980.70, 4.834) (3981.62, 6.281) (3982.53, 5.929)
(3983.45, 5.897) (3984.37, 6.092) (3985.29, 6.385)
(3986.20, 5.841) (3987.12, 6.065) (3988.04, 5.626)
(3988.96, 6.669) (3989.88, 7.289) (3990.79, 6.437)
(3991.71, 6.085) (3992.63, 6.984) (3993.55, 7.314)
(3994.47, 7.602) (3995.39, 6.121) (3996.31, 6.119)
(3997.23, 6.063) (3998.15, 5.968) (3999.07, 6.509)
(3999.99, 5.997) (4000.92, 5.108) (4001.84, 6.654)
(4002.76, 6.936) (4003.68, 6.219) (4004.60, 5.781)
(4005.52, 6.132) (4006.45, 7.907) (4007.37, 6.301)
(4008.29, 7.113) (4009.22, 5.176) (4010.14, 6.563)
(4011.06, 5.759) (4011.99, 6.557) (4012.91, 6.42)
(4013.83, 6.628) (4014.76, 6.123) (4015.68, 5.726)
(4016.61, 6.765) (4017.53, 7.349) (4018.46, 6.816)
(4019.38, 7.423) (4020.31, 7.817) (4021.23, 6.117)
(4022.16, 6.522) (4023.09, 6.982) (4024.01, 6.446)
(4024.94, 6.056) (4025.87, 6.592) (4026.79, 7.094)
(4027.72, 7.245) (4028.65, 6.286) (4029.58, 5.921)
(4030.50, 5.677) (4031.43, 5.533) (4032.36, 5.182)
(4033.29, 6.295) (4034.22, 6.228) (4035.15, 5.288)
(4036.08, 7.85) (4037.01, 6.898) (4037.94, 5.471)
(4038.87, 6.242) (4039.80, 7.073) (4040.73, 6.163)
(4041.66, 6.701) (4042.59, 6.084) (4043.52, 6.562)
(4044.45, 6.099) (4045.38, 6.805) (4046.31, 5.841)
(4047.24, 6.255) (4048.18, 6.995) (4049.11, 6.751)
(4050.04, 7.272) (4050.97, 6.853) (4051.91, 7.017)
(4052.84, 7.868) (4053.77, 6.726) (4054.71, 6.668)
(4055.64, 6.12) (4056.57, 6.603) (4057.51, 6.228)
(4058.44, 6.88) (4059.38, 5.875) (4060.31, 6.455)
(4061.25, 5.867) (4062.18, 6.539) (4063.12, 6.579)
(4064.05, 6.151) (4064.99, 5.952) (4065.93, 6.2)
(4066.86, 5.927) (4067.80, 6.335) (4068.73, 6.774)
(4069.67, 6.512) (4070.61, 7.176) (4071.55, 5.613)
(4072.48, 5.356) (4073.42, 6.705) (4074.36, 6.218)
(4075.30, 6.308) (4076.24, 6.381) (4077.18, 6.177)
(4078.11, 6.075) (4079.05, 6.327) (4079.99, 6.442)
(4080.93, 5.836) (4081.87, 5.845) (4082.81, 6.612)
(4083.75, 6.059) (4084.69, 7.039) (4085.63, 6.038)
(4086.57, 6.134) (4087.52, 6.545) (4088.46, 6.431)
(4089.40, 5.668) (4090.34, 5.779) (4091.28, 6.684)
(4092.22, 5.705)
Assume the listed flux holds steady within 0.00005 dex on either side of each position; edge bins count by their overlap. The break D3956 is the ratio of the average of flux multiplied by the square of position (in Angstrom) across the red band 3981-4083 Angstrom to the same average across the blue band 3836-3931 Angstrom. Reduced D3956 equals 1.42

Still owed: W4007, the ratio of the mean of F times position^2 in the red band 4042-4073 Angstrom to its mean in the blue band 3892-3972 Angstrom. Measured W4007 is 1.4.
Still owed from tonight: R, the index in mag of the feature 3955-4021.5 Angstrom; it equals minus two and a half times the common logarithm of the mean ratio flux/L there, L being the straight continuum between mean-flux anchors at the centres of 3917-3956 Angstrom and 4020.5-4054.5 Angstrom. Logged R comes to 0.06 mag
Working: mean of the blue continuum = 5.06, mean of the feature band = 5.52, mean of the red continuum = 6.48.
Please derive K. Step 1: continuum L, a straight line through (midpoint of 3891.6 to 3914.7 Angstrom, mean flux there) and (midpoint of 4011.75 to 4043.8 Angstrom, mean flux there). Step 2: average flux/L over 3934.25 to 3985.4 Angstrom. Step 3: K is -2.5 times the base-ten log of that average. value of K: 0.20 mag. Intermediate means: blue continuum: 5.16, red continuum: 6.46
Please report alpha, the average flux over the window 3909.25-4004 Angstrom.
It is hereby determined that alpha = 5.14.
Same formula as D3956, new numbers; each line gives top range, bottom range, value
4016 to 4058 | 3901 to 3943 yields 1.40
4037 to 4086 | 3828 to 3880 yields 1.51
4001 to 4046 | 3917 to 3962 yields 1.33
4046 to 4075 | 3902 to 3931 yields 1.31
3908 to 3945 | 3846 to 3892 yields 1.03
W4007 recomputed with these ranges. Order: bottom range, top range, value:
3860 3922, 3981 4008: 1.35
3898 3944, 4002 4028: 1.39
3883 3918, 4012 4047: 1.42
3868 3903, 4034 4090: 1.53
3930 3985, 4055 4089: 1.43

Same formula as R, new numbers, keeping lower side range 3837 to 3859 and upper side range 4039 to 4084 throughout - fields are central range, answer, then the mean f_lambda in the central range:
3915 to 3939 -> 0.16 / 4.62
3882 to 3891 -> 0.33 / 3.71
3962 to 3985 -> 0.34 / 4.19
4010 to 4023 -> -0.10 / 6.62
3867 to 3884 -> -0.02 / 5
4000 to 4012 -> -0.06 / 6.3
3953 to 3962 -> 0.07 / 5.25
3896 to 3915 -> -0.05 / 5.39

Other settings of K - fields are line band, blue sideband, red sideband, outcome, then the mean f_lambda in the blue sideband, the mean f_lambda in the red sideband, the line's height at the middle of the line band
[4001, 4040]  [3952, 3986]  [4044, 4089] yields -0.16 mag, 4.61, 6.4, 5.56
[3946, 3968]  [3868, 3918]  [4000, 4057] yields 0.12 mag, 4.88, 6.48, 5.64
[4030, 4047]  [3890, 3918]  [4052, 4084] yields -0.02 mag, 5.14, 6.35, 6.13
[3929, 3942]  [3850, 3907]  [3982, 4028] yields 0.35 mag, 4.91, 6.46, 5.61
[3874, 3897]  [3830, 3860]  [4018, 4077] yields 0.14 mag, 4.36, 6.45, 4.78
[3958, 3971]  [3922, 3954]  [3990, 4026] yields 0.40 mag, 4.95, 6.5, 5.53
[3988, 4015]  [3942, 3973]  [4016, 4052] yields -0.12 mag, 4.77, 6.52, 5.78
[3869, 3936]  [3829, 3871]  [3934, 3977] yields -0.02 mag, 4.67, 4.64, 4.65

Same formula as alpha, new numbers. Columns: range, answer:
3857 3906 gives 4.8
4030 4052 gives 6.37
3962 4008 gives 5.3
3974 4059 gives 6.29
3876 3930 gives 4.82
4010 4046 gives 6.44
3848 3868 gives 5.44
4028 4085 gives 6.36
